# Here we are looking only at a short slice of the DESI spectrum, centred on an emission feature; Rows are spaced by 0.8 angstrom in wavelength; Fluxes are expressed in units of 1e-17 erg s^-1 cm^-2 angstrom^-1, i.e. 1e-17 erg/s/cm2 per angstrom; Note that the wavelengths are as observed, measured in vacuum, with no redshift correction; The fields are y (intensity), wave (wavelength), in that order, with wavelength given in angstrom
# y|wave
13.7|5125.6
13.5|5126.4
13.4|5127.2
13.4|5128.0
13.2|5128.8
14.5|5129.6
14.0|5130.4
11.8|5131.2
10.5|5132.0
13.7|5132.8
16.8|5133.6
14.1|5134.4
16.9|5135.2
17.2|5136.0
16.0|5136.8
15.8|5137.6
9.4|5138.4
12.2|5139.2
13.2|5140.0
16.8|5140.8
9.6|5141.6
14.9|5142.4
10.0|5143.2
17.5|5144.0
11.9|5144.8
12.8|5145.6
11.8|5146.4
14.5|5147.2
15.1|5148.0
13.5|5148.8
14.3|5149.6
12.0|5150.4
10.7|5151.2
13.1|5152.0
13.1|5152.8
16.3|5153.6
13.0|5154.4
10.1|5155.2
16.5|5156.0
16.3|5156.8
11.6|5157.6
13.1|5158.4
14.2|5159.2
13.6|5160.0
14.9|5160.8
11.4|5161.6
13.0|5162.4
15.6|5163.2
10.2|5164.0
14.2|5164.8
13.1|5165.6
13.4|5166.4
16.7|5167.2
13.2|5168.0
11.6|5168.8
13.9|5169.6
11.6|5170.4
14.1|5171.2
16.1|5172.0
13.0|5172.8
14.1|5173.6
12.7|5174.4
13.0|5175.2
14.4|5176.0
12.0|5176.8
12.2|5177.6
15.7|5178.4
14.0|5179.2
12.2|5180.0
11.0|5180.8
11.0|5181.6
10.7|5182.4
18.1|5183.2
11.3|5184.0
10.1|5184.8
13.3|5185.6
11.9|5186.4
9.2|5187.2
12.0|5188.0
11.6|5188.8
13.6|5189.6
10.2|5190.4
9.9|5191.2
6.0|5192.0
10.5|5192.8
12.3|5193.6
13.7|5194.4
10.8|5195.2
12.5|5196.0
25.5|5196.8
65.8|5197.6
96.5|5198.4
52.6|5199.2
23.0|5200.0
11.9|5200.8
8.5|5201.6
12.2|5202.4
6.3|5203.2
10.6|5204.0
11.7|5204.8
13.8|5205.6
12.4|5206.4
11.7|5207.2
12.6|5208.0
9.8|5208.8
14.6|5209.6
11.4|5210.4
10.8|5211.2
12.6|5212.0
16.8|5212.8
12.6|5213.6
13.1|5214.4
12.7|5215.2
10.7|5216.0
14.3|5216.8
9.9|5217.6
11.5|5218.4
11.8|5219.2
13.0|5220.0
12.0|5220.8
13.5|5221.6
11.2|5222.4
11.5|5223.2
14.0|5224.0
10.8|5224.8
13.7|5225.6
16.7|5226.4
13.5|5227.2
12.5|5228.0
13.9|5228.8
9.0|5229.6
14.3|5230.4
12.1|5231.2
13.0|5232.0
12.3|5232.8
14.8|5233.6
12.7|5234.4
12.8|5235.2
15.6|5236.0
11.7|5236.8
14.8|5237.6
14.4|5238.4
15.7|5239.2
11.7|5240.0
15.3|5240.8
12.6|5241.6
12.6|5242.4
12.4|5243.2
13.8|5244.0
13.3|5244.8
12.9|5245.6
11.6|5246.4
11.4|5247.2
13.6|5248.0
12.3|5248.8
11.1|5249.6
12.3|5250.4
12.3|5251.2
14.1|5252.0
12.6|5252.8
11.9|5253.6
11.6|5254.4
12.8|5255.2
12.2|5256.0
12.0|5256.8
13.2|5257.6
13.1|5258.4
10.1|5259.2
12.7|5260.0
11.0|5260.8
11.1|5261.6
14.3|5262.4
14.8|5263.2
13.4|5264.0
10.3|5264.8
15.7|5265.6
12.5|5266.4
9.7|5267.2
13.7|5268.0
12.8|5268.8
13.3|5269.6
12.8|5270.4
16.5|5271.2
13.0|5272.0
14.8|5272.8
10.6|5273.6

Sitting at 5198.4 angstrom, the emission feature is H-beta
